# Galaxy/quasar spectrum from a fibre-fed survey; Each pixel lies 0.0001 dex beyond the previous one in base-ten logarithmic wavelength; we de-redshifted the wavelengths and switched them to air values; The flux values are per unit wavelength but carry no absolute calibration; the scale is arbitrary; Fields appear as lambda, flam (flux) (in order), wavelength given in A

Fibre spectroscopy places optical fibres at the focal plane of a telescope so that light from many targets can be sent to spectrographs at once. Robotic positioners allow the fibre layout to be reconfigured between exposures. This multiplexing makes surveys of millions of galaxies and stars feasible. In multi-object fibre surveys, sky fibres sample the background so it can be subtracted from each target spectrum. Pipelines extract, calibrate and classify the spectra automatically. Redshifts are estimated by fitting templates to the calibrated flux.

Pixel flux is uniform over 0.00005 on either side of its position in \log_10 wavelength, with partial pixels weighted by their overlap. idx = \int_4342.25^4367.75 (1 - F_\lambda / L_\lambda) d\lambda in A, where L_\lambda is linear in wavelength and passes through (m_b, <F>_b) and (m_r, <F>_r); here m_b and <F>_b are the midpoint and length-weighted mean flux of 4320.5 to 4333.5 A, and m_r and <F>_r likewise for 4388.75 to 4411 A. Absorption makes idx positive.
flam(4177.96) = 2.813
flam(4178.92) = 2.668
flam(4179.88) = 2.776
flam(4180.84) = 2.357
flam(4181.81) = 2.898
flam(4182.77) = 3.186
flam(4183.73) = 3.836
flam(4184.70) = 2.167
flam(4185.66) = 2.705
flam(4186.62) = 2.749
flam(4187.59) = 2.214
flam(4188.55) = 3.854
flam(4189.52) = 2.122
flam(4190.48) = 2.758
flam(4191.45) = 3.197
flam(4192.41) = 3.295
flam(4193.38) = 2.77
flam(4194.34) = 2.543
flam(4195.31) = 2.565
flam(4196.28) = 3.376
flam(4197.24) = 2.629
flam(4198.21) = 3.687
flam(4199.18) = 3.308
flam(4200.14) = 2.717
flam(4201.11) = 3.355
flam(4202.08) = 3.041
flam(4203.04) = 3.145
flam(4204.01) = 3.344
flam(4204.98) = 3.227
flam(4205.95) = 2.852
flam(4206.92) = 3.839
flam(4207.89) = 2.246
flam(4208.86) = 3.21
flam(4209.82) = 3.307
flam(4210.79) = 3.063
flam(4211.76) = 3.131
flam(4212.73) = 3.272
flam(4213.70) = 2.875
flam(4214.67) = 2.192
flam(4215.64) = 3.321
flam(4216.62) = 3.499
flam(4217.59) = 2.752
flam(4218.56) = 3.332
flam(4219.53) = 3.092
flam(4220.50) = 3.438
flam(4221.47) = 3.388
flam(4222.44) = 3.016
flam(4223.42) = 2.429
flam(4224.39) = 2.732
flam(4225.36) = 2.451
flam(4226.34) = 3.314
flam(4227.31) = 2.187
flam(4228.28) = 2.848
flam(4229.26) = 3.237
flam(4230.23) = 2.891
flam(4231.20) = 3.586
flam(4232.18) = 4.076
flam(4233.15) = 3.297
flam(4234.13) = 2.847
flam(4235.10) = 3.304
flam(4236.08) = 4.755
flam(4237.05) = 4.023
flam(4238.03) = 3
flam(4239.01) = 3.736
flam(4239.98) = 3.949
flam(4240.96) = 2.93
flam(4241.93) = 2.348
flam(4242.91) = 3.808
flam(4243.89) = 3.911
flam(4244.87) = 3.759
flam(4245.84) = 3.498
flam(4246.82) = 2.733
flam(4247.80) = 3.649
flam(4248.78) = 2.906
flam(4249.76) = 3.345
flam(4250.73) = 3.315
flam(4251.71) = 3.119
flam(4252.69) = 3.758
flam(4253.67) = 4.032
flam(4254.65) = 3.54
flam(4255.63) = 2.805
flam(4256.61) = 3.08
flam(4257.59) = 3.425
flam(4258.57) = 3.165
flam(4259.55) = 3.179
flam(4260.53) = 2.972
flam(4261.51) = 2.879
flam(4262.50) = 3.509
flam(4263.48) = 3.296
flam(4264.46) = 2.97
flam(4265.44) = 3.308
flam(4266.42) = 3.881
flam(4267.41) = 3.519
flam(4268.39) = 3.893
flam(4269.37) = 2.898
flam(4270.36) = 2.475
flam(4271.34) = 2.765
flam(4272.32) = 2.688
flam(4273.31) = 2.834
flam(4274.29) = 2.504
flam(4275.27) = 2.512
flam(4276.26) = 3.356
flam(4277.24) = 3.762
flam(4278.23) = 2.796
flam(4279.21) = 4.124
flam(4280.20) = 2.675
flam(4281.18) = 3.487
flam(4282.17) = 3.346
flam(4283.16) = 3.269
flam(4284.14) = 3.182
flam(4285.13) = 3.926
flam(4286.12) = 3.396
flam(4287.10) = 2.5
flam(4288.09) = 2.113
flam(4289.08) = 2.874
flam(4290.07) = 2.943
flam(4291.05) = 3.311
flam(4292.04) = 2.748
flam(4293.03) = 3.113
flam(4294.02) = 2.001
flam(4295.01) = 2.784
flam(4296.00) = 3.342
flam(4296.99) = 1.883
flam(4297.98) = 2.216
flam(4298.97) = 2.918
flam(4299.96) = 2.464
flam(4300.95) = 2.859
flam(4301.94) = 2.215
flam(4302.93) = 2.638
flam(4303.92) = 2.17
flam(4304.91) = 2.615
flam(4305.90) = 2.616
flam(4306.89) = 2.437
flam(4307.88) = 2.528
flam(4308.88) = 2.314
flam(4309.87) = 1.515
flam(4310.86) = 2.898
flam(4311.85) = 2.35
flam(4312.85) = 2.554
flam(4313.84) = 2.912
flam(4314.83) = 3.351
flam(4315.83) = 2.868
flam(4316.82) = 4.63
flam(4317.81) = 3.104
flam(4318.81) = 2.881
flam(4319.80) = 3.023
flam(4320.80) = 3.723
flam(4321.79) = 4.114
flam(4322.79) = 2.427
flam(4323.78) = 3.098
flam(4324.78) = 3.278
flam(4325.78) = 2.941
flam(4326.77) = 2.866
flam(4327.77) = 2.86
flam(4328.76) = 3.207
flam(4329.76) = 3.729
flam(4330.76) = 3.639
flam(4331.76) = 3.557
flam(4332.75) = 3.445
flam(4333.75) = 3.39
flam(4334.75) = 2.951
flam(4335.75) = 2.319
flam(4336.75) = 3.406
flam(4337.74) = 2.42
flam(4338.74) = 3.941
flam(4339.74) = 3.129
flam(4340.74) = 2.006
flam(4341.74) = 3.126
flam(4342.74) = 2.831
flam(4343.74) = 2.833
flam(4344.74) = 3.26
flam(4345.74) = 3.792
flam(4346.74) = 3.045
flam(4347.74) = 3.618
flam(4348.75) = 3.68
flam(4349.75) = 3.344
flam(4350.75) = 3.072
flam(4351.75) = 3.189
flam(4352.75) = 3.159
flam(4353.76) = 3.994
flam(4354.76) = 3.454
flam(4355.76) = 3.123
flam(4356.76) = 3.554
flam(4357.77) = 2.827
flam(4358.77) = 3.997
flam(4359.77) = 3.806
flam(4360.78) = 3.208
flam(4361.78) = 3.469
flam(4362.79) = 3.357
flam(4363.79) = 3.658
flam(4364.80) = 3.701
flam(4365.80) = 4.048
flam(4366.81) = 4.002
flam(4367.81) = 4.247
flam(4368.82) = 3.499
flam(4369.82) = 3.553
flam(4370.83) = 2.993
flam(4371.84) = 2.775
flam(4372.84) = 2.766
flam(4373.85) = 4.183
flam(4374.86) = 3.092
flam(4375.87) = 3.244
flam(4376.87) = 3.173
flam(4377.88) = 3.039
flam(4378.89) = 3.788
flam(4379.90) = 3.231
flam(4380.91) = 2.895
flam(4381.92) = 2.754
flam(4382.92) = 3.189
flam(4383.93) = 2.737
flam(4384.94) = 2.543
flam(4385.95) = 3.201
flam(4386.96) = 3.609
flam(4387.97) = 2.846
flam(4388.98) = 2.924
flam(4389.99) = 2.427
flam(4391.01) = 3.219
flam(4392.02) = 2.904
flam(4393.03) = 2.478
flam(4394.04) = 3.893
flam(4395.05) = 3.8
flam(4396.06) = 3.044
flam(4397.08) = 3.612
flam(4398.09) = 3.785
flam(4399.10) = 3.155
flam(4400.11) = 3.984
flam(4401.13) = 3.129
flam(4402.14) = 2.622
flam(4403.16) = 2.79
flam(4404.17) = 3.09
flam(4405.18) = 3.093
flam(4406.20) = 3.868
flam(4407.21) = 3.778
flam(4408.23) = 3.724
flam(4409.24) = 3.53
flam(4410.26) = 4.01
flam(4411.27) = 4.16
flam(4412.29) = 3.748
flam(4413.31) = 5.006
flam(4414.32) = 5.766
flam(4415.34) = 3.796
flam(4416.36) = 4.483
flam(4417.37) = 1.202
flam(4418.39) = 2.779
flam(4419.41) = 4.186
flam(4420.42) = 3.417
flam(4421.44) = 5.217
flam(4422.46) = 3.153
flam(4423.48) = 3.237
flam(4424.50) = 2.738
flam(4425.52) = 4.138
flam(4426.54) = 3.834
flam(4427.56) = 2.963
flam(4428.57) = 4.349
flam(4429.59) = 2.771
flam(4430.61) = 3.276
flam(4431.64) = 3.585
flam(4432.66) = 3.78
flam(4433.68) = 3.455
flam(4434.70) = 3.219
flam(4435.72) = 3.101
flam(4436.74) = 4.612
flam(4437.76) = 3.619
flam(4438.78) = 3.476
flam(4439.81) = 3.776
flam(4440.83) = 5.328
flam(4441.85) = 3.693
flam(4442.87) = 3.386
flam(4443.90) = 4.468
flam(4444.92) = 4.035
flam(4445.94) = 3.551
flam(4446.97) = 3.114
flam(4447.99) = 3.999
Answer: -1.1 A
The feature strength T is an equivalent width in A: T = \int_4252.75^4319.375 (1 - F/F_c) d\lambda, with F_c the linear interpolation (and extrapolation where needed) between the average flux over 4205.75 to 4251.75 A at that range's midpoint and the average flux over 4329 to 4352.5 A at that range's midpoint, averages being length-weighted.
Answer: 5.1 A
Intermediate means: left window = 3.21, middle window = 2.96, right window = 3.2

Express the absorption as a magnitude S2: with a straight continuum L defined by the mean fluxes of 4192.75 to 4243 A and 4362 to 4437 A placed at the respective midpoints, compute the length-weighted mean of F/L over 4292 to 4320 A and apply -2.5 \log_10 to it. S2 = 0.220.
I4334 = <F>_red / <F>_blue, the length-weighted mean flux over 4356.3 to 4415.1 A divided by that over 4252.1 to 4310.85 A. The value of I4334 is 1.16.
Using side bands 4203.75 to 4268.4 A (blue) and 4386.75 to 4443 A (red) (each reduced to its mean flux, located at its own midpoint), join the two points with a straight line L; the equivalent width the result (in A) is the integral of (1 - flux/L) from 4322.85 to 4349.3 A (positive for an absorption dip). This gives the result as 2.0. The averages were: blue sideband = 3.24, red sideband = 3.55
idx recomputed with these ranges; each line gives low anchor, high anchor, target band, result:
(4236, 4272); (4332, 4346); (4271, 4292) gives 1.2 A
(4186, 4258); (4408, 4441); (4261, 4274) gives 0.6 A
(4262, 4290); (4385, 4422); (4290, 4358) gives 5.8 A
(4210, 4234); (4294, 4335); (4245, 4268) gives -2.4 A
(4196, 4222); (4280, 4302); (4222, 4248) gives -1.9 A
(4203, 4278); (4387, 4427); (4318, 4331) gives 0.6 A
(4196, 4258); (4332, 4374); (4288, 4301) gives 2.3 A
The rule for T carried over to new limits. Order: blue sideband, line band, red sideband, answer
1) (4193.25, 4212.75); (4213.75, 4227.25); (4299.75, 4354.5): 0.5 A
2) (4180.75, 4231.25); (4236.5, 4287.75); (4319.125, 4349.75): -3.1 A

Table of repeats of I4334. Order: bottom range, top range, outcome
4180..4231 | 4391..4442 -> 1.21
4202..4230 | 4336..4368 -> 1.11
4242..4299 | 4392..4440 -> 1.14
